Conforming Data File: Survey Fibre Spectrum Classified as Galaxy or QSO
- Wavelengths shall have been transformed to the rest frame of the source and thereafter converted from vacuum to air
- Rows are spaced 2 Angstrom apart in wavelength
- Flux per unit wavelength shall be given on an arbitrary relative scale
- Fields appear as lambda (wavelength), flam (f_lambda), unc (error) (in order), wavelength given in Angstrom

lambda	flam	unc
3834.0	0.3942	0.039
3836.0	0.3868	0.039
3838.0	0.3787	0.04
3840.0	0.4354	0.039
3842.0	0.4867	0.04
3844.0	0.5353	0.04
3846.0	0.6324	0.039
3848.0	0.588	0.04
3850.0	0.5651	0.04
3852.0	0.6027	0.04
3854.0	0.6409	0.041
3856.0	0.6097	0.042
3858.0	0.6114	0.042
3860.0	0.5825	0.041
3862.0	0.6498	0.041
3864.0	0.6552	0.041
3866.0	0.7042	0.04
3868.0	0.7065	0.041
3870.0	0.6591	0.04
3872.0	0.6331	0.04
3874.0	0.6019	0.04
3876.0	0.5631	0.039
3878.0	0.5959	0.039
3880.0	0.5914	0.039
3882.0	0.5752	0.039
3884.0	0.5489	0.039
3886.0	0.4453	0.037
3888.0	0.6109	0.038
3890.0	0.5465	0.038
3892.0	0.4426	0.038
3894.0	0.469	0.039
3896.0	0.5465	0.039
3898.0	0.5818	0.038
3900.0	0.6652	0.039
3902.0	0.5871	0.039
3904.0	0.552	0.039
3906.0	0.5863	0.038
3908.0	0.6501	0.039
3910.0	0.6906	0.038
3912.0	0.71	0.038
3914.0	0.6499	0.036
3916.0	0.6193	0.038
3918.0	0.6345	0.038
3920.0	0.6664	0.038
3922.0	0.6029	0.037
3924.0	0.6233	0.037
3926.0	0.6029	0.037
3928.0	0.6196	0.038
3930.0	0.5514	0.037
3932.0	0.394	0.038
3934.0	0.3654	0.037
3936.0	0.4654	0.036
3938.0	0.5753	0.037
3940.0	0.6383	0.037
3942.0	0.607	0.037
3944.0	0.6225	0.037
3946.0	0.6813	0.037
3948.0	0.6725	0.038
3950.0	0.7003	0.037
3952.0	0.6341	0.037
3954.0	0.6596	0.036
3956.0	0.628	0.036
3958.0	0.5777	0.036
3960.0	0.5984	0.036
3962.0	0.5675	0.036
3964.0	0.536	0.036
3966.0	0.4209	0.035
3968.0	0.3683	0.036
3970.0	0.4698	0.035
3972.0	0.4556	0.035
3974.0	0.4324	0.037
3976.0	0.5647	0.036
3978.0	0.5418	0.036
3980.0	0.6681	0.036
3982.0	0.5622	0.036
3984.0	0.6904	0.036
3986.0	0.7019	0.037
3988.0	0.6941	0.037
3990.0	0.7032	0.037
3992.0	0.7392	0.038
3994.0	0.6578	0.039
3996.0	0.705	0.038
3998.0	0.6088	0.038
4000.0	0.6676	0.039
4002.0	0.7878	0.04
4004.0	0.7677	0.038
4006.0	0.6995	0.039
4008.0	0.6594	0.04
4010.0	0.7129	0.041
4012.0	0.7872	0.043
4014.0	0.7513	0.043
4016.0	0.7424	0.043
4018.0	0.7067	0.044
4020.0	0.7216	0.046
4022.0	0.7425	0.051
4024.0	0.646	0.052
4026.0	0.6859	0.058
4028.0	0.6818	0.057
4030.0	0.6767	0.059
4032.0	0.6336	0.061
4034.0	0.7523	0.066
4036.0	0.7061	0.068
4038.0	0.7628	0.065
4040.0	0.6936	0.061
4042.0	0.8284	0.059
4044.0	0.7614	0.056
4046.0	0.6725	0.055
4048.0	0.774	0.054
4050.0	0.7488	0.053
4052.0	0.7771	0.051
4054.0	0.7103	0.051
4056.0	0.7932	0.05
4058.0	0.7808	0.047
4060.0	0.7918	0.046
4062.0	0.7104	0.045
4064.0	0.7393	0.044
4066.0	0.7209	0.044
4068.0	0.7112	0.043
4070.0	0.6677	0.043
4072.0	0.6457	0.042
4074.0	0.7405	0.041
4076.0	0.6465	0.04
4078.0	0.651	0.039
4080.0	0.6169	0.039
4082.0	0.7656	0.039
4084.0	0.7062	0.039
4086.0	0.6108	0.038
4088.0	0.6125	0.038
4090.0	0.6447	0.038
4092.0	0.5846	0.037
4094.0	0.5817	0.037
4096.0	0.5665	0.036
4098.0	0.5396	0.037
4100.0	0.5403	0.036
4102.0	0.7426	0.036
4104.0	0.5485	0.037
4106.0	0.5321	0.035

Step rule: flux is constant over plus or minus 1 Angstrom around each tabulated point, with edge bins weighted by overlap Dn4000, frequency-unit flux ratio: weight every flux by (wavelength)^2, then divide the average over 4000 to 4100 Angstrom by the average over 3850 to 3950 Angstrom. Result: 1.27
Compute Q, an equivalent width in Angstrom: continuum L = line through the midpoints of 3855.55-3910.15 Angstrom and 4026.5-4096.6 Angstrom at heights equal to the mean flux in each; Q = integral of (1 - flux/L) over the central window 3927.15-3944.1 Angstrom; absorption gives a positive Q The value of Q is 2.51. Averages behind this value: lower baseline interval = 0.593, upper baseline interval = 0.7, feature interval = 0.532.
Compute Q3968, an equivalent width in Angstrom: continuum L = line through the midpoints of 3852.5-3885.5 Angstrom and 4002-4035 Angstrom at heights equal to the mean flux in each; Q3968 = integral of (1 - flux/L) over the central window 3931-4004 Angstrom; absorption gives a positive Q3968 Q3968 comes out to 9.15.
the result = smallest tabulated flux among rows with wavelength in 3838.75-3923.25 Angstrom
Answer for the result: 0.4354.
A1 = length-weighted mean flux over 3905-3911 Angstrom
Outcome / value 0.642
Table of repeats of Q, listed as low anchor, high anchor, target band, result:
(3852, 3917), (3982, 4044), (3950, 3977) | 5.2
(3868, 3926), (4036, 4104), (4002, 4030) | -2.4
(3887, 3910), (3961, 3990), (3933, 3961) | -2.1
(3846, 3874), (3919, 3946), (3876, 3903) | 2.3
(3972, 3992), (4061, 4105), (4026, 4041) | -1.6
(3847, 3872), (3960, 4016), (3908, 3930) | -0.3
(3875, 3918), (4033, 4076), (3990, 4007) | -0.6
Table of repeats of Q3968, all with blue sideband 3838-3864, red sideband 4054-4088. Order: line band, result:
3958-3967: 1.5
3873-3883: 0.1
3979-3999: -0.5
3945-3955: -0.6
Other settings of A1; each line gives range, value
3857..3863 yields 0.615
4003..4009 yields 0.709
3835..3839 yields 0.383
